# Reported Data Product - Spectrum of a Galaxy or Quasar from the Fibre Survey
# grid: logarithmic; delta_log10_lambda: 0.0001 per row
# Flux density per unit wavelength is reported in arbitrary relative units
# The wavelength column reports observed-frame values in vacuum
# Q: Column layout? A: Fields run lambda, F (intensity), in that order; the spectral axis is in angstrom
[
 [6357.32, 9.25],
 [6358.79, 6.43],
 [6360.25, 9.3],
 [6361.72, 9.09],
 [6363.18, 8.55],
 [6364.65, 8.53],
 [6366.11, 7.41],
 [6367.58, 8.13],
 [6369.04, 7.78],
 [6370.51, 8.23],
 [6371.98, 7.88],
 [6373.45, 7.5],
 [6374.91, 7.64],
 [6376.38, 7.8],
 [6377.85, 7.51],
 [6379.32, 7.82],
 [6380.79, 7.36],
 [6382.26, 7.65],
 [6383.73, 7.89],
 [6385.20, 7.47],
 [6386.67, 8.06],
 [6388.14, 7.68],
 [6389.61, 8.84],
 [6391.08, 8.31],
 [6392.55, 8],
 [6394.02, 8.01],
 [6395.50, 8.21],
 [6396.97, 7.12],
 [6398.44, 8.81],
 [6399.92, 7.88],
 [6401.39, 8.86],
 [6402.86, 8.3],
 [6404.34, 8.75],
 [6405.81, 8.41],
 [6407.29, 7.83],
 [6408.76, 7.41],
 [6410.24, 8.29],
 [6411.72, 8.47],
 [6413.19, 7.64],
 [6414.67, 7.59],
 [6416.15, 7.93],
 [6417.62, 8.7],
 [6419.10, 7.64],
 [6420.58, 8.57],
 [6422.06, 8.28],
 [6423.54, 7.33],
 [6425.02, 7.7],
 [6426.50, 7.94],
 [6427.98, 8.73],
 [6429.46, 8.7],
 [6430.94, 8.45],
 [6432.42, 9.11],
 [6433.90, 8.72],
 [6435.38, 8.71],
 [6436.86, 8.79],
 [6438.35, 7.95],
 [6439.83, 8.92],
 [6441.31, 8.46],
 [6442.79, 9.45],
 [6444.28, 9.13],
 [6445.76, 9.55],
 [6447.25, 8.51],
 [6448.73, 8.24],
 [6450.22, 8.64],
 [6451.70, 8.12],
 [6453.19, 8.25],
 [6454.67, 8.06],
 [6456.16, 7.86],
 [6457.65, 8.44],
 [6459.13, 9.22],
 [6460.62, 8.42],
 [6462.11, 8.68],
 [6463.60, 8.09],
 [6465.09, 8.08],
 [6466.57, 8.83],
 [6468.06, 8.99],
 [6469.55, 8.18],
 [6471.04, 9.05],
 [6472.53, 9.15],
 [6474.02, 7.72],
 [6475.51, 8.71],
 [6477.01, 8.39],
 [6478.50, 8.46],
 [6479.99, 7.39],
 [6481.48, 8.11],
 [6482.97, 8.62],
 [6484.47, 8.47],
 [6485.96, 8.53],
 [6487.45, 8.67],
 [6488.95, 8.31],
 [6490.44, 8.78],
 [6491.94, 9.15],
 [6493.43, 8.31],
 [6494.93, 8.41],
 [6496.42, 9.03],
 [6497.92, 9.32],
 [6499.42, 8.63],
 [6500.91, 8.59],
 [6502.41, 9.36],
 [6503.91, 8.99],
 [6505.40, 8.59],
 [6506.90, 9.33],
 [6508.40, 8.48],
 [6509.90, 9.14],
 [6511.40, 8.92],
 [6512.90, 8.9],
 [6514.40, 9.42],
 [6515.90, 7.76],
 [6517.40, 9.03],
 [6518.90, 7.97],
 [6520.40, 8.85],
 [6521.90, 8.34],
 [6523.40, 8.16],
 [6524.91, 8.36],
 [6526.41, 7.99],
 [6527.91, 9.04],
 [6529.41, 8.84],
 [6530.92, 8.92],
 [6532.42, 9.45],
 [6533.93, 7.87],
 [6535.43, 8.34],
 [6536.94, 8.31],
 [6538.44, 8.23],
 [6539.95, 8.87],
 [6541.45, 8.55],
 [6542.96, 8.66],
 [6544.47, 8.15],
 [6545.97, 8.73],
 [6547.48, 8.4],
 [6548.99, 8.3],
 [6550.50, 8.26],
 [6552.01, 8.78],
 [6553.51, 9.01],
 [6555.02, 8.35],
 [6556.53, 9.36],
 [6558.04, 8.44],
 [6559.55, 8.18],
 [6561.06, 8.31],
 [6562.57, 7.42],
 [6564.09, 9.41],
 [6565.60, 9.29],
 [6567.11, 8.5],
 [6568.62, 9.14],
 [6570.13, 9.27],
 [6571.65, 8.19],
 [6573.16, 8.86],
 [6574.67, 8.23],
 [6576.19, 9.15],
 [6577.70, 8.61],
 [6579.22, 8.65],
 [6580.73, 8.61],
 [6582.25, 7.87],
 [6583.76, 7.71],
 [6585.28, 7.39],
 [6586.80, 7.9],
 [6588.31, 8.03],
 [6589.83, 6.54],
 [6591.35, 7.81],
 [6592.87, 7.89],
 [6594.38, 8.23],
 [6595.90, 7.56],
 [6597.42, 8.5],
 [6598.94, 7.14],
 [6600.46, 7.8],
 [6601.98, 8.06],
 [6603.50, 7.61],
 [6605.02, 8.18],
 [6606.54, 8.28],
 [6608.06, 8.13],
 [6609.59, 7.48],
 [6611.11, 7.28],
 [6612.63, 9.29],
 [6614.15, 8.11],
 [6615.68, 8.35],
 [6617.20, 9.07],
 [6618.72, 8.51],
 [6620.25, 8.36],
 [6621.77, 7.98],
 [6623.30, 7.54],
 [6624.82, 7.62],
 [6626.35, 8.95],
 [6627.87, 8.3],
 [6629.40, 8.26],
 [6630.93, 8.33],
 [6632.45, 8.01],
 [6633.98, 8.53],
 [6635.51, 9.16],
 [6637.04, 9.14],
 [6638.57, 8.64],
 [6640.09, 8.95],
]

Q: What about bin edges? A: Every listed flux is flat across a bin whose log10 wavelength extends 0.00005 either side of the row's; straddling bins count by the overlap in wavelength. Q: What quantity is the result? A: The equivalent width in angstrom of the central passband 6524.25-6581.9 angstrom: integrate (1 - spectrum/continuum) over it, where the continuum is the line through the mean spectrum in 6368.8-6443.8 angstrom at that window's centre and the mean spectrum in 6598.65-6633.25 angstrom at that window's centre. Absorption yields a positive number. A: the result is -3.3 angstrom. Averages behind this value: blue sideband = 8.14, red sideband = 8.13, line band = 8.6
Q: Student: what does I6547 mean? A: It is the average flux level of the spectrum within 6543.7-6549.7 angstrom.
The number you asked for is 8.39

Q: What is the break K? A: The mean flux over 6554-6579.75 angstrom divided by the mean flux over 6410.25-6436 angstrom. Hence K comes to 1.1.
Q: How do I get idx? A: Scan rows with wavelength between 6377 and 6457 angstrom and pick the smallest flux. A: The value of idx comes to 7.12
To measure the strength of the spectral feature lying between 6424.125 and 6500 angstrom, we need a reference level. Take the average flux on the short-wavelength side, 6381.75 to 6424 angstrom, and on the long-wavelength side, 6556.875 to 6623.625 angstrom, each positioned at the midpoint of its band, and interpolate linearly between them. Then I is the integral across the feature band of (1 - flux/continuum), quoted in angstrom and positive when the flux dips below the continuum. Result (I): -4.03 angstrom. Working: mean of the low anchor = 8.07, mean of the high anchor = 8.21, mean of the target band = 8.55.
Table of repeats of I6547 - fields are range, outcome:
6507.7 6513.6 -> 8.86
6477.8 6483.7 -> 8.15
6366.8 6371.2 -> 8.04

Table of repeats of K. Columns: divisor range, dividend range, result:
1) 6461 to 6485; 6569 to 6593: 0.97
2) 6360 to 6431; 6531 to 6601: 1.04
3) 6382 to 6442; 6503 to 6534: 1.06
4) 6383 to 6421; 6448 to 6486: 1.04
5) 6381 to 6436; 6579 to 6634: 0.99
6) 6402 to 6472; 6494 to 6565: 1.03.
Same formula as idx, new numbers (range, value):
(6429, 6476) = 7.72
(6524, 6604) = 6.54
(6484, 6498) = 8.31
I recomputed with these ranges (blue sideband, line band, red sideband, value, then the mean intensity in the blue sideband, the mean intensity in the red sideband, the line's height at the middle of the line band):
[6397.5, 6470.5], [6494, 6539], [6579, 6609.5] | -3.1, 8.4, 7.87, 8.13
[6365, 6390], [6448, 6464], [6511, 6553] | -0.4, 7.8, 8.55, 8.18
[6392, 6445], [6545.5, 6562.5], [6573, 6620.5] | -0.8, 8.3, 8.09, 8.14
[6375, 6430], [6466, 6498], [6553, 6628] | -1.7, 8.03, 8.25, 8.12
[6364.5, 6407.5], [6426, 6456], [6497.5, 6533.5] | -1.1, 7.98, 8.75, 8.31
